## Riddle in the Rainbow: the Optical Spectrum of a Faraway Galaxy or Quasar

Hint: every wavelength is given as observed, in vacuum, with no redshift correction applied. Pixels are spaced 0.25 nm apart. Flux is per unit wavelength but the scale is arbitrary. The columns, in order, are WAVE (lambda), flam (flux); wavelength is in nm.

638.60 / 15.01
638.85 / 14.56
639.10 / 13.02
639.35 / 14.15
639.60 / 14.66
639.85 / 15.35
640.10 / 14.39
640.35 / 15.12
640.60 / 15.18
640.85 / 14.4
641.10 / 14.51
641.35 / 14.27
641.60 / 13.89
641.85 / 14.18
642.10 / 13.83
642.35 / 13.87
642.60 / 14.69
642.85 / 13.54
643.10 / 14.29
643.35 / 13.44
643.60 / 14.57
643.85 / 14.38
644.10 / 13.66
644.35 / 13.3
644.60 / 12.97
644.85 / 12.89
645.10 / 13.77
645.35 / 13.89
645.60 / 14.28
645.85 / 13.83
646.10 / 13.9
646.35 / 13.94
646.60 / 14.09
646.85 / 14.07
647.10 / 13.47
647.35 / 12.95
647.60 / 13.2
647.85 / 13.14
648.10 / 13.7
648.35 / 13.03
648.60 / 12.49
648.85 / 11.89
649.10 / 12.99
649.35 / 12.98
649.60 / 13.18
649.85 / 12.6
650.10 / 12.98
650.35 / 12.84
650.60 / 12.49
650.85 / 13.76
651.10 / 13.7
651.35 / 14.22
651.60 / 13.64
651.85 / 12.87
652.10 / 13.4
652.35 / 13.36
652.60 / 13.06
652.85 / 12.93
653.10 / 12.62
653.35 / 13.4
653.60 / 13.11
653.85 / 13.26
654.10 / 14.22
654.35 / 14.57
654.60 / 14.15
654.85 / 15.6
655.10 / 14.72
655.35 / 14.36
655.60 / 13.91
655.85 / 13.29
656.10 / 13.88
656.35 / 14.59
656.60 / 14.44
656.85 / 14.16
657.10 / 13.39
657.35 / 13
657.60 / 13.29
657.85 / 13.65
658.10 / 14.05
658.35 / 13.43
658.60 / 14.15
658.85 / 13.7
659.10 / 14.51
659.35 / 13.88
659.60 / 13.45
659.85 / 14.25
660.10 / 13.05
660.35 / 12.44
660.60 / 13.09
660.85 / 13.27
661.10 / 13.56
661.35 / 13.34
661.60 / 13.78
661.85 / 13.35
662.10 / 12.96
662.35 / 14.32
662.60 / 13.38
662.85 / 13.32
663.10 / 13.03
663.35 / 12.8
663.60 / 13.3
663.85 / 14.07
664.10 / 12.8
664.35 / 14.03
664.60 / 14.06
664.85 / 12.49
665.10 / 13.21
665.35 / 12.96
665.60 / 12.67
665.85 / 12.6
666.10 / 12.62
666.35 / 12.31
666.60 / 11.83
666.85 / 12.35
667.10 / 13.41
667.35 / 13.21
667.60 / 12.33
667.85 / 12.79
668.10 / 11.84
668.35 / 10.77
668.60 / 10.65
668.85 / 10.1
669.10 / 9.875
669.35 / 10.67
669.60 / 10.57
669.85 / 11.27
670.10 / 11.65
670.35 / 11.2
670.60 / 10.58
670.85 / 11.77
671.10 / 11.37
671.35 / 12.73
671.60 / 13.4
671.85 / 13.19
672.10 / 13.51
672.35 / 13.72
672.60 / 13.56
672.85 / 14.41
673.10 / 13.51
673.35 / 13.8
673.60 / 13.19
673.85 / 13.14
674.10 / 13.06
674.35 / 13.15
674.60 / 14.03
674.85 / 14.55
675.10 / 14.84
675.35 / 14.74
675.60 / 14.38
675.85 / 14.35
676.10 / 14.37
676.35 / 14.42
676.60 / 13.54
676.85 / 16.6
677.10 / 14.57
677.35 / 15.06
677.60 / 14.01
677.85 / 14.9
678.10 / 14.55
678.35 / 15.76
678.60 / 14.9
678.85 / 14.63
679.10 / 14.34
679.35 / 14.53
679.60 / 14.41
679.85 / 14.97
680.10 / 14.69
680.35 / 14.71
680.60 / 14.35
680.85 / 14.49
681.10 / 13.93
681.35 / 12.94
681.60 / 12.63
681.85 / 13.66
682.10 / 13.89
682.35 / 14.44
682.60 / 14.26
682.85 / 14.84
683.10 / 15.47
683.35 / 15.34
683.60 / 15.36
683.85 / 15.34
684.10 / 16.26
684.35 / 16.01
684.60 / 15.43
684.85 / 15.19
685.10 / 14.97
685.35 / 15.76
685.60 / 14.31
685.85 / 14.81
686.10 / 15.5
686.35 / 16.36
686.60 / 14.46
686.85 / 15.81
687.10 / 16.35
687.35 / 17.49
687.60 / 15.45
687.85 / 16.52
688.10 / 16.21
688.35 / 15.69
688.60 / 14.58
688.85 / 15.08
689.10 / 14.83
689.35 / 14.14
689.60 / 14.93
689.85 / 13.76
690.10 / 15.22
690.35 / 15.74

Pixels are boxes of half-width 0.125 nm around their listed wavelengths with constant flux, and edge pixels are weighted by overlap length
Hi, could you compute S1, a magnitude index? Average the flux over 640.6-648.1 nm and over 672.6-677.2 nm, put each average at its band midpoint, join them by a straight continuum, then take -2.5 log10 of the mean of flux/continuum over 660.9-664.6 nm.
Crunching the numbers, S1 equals 0.05 mag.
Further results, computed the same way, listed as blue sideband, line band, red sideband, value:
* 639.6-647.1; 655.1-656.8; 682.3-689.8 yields 0.03 mag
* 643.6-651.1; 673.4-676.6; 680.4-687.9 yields 0.05 mag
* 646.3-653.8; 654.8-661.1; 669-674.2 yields -0.07 mag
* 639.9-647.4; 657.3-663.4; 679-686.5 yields 0.07 mag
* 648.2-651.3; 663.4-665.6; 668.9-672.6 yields -0.10 mag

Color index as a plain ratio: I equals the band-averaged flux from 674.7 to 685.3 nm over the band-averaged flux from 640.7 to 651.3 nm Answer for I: 1.08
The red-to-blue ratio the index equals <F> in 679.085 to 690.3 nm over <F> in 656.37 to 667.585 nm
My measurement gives 1.12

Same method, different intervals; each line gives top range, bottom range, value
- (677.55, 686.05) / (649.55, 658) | 1.08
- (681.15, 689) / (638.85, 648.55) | 1.09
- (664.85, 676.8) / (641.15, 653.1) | 0.94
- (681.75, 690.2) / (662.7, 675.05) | 1.21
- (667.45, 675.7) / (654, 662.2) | 0.91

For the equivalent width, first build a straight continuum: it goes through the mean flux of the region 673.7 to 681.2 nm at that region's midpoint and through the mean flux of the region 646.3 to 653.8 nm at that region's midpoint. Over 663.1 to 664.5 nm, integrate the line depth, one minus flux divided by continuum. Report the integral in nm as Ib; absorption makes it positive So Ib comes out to 0.046 nm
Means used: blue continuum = 13.2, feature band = 13.4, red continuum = 14.5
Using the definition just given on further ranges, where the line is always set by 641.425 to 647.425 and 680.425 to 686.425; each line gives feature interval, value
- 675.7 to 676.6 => 0.02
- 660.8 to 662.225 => 0.09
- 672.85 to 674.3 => 0.11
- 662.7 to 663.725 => 0.08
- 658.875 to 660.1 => 0.03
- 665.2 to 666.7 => 0.19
